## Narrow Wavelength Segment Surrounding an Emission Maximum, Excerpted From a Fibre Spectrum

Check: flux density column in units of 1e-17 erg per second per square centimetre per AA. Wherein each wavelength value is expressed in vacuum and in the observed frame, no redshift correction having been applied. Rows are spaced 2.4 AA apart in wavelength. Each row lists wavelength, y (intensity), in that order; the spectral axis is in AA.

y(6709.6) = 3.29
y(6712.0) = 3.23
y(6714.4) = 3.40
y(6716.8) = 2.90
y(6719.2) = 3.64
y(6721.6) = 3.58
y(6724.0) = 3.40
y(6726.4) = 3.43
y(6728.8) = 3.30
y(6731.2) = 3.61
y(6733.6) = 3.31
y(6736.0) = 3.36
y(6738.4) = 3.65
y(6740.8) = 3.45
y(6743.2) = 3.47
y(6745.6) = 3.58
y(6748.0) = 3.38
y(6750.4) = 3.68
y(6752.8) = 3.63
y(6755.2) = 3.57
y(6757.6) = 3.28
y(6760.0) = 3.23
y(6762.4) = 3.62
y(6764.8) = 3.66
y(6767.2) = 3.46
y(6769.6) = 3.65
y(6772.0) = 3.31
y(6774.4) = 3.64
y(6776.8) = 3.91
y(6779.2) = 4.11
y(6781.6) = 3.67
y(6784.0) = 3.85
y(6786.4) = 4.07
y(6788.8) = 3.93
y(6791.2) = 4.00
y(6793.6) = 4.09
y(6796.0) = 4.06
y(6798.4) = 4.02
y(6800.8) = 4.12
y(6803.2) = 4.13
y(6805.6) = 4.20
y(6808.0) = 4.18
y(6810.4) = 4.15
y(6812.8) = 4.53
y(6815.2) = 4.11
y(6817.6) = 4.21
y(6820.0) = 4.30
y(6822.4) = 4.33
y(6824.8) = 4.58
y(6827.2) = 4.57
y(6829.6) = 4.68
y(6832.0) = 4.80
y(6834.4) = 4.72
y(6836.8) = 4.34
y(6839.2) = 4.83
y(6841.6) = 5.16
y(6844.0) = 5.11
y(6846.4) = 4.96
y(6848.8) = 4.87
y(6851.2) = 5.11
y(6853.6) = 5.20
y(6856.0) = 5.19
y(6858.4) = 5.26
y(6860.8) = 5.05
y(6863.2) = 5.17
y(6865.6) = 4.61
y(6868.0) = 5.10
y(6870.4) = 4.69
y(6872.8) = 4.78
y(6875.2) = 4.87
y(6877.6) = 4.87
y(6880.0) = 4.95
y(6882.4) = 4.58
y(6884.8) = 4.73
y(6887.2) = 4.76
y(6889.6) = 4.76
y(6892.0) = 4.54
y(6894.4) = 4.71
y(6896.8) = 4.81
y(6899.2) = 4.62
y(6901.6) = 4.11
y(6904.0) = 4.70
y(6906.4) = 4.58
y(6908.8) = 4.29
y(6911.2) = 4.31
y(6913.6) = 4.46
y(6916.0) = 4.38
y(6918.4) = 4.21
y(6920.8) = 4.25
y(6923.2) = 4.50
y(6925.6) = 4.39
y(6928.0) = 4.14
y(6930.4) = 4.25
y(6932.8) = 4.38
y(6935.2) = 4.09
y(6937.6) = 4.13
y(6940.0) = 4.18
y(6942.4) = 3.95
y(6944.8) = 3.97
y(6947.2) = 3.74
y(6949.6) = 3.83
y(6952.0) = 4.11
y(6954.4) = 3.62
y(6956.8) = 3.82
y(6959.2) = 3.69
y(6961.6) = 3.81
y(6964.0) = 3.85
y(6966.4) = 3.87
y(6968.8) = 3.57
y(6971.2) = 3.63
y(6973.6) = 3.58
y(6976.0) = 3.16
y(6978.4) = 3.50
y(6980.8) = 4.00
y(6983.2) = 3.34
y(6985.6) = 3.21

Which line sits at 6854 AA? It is Mg II 2798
